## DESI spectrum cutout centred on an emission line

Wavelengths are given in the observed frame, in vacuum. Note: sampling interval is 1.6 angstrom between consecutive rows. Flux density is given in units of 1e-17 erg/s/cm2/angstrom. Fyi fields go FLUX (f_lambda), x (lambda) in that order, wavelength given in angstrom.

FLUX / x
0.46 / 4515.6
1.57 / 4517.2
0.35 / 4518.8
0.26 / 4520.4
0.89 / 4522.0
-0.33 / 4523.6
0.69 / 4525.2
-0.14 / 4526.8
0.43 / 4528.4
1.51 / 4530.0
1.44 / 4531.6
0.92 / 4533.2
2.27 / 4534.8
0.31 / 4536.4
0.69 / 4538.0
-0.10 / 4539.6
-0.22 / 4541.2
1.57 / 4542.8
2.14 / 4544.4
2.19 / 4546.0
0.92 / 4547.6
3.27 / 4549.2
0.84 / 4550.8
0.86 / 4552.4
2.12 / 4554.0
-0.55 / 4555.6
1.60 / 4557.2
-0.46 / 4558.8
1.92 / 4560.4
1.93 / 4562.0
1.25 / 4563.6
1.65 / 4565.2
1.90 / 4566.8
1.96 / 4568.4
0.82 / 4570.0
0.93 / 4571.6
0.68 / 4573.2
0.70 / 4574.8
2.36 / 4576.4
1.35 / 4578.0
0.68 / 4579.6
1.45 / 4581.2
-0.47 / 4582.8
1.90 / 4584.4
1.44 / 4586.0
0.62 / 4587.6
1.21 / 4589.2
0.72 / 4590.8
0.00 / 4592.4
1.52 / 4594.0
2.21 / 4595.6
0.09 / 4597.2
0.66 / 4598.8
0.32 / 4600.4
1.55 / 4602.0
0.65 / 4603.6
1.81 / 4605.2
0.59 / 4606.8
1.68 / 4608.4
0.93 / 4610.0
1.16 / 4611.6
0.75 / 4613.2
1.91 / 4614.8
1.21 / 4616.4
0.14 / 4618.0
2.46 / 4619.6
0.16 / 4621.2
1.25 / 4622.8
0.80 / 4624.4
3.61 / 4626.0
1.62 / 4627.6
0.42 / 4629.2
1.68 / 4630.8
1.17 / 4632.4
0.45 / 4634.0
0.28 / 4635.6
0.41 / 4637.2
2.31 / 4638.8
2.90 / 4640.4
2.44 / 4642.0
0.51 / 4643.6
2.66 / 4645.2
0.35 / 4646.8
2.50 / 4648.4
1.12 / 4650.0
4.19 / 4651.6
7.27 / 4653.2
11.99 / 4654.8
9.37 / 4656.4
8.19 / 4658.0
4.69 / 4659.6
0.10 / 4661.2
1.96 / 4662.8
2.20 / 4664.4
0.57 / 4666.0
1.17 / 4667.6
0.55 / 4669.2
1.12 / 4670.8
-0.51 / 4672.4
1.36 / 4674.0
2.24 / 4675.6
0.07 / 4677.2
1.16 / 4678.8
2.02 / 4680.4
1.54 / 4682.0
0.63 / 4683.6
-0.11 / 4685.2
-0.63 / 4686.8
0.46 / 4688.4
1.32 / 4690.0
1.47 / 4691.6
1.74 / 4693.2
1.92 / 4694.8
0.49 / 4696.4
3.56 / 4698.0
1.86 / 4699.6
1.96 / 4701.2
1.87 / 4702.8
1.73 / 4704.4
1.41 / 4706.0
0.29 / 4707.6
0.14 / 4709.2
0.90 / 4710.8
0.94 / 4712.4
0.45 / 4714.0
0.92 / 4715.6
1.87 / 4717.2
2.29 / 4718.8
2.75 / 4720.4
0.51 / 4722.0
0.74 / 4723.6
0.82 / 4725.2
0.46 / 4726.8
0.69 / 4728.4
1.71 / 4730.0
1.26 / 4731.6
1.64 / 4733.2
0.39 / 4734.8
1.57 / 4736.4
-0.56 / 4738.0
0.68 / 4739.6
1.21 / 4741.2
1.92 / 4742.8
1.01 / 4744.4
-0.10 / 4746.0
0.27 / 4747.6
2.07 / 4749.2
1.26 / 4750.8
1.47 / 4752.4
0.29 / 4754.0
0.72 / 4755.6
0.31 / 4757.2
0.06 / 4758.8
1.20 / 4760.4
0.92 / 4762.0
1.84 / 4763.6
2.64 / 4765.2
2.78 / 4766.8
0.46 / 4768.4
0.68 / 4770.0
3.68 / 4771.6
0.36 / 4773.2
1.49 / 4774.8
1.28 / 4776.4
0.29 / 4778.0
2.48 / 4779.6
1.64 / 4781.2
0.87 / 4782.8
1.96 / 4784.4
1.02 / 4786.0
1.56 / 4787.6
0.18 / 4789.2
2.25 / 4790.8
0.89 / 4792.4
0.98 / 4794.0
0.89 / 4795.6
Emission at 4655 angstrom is [O II]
